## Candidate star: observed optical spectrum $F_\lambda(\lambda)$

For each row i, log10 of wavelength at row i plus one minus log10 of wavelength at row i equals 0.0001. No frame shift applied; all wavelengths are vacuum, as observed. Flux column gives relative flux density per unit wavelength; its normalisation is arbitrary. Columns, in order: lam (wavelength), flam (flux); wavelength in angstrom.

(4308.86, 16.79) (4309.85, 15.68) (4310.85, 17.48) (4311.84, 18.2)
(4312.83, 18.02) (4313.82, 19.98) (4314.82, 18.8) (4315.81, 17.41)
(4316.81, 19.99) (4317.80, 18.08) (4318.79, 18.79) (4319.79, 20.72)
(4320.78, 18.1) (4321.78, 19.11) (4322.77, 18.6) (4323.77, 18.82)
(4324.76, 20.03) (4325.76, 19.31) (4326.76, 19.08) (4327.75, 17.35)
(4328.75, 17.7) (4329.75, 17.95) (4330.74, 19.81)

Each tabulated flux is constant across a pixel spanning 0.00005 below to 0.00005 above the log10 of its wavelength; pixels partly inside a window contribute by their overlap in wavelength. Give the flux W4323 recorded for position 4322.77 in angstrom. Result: 18.6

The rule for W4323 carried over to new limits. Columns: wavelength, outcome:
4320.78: 18.1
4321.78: 19.11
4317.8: 18.08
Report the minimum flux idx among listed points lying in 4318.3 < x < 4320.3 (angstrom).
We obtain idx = 18.79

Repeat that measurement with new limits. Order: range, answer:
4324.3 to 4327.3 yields 19.08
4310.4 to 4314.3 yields 17.48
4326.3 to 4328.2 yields 17.35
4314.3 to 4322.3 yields 17.41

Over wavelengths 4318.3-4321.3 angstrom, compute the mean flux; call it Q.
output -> 19.2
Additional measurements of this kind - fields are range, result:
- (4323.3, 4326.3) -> 19.4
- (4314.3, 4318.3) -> 18.6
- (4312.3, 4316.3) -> 18.6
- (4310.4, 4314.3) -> 18.5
